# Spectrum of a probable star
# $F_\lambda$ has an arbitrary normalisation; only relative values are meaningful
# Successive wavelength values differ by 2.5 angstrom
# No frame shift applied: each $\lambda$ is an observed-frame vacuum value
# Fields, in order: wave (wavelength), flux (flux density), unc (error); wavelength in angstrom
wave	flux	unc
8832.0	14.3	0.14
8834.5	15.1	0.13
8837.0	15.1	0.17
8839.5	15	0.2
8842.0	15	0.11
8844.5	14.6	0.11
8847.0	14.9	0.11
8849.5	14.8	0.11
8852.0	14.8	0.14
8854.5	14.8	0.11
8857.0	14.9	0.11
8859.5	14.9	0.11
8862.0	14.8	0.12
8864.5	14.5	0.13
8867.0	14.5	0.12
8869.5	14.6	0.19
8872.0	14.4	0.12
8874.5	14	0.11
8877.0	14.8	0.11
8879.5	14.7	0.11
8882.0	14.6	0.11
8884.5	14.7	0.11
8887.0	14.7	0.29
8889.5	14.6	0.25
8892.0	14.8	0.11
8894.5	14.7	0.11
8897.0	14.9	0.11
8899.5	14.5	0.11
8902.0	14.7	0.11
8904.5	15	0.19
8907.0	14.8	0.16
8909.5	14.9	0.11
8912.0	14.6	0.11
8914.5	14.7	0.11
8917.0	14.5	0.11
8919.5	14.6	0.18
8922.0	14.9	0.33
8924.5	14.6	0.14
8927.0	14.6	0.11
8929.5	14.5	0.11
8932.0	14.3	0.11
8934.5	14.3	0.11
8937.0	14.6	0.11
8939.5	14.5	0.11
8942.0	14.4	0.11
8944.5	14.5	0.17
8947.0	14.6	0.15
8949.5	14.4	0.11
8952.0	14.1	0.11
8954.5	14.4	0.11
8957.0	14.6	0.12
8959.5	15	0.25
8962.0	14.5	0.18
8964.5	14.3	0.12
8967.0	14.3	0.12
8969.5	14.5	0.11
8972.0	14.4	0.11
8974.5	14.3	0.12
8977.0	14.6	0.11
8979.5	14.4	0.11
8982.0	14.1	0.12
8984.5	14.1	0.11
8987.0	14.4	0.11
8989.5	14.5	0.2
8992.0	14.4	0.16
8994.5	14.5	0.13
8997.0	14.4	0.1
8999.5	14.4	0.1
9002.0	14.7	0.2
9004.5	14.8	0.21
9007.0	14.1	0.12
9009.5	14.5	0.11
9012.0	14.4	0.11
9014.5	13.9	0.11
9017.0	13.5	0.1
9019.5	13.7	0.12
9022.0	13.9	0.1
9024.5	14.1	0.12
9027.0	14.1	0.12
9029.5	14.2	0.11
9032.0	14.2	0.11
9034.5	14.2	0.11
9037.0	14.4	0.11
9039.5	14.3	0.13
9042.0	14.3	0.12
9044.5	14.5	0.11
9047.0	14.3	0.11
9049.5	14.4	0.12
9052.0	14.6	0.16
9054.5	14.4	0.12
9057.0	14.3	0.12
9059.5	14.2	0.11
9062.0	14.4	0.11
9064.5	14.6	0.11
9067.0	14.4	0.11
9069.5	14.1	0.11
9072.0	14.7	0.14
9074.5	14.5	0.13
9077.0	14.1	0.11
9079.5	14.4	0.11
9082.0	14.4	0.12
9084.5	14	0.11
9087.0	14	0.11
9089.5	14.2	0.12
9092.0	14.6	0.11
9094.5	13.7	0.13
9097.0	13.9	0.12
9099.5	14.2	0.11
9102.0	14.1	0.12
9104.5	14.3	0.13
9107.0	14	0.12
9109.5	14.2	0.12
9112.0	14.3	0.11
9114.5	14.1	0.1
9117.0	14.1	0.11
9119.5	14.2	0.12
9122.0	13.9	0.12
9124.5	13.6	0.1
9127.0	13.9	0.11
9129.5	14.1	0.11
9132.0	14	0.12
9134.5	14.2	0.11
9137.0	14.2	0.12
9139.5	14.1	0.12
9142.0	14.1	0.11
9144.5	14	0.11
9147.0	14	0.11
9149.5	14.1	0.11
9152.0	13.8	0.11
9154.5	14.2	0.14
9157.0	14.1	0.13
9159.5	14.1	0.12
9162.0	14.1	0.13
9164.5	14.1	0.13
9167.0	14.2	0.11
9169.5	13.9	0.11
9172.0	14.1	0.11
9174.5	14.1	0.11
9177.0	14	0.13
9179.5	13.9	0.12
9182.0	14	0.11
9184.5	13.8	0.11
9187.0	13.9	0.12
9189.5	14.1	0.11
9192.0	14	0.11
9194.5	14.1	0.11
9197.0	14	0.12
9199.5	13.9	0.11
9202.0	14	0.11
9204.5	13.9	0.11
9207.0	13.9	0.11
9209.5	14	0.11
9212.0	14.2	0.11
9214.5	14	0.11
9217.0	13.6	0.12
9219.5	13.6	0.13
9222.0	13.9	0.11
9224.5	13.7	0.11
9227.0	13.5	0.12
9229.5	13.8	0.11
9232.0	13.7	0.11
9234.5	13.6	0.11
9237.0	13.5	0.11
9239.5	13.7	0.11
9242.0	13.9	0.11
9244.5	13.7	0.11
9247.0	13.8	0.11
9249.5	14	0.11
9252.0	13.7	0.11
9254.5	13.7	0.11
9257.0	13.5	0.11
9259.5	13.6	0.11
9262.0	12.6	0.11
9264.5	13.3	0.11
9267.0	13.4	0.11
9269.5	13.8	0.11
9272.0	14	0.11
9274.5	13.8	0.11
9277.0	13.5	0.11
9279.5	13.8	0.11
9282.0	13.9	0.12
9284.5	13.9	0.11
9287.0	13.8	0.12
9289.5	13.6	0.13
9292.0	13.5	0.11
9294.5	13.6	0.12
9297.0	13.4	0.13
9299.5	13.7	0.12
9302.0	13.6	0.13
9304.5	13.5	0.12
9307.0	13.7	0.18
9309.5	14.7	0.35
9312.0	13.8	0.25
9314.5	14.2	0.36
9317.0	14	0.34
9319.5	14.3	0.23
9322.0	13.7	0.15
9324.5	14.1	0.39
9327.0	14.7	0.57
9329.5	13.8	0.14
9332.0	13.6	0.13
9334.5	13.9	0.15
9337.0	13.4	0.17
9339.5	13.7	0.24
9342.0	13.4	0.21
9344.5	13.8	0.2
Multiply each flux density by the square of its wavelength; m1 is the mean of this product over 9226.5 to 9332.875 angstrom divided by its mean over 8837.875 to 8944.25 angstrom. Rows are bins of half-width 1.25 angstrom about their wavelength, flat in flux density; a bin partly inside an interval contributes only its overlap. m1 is 1.0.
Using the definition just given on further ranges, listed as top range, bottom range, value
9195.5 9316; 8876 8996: 1.01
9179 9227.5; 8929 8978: 1.02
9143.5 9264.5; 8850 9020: 1.01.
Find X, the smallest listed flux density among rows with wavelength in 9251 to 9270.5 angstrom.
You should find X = 12.6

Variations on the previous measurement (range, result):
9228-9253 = 13.5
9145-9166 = 13.8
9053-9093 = 14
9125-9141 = 13.9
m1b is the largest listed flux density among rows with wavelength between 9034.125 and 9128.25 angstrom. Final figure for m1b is 14.7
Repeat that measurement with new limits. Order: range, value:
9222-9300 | 14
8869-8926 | 15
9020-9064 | 14.6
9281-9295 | 13.9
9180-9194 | 14.1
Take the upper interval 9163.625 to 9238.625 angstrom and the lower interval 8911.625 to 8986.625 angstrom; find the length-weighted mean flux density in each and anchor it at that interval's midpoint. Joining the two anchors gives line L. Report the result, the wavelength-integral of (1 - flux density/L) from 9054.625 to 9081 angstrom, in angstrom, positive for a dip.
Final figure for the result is -0.32 angstrom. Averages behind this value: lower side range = 14.5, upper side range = 13.9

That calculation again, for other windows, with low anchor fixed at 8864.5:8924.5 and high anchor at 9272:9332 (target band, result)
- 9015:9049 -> 0.60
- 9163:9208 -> 0.27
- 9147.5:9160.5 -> 0.08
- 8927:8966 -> 0.22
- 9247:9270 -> 0.69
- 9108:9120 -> 0.04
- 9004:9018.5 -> 0.27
